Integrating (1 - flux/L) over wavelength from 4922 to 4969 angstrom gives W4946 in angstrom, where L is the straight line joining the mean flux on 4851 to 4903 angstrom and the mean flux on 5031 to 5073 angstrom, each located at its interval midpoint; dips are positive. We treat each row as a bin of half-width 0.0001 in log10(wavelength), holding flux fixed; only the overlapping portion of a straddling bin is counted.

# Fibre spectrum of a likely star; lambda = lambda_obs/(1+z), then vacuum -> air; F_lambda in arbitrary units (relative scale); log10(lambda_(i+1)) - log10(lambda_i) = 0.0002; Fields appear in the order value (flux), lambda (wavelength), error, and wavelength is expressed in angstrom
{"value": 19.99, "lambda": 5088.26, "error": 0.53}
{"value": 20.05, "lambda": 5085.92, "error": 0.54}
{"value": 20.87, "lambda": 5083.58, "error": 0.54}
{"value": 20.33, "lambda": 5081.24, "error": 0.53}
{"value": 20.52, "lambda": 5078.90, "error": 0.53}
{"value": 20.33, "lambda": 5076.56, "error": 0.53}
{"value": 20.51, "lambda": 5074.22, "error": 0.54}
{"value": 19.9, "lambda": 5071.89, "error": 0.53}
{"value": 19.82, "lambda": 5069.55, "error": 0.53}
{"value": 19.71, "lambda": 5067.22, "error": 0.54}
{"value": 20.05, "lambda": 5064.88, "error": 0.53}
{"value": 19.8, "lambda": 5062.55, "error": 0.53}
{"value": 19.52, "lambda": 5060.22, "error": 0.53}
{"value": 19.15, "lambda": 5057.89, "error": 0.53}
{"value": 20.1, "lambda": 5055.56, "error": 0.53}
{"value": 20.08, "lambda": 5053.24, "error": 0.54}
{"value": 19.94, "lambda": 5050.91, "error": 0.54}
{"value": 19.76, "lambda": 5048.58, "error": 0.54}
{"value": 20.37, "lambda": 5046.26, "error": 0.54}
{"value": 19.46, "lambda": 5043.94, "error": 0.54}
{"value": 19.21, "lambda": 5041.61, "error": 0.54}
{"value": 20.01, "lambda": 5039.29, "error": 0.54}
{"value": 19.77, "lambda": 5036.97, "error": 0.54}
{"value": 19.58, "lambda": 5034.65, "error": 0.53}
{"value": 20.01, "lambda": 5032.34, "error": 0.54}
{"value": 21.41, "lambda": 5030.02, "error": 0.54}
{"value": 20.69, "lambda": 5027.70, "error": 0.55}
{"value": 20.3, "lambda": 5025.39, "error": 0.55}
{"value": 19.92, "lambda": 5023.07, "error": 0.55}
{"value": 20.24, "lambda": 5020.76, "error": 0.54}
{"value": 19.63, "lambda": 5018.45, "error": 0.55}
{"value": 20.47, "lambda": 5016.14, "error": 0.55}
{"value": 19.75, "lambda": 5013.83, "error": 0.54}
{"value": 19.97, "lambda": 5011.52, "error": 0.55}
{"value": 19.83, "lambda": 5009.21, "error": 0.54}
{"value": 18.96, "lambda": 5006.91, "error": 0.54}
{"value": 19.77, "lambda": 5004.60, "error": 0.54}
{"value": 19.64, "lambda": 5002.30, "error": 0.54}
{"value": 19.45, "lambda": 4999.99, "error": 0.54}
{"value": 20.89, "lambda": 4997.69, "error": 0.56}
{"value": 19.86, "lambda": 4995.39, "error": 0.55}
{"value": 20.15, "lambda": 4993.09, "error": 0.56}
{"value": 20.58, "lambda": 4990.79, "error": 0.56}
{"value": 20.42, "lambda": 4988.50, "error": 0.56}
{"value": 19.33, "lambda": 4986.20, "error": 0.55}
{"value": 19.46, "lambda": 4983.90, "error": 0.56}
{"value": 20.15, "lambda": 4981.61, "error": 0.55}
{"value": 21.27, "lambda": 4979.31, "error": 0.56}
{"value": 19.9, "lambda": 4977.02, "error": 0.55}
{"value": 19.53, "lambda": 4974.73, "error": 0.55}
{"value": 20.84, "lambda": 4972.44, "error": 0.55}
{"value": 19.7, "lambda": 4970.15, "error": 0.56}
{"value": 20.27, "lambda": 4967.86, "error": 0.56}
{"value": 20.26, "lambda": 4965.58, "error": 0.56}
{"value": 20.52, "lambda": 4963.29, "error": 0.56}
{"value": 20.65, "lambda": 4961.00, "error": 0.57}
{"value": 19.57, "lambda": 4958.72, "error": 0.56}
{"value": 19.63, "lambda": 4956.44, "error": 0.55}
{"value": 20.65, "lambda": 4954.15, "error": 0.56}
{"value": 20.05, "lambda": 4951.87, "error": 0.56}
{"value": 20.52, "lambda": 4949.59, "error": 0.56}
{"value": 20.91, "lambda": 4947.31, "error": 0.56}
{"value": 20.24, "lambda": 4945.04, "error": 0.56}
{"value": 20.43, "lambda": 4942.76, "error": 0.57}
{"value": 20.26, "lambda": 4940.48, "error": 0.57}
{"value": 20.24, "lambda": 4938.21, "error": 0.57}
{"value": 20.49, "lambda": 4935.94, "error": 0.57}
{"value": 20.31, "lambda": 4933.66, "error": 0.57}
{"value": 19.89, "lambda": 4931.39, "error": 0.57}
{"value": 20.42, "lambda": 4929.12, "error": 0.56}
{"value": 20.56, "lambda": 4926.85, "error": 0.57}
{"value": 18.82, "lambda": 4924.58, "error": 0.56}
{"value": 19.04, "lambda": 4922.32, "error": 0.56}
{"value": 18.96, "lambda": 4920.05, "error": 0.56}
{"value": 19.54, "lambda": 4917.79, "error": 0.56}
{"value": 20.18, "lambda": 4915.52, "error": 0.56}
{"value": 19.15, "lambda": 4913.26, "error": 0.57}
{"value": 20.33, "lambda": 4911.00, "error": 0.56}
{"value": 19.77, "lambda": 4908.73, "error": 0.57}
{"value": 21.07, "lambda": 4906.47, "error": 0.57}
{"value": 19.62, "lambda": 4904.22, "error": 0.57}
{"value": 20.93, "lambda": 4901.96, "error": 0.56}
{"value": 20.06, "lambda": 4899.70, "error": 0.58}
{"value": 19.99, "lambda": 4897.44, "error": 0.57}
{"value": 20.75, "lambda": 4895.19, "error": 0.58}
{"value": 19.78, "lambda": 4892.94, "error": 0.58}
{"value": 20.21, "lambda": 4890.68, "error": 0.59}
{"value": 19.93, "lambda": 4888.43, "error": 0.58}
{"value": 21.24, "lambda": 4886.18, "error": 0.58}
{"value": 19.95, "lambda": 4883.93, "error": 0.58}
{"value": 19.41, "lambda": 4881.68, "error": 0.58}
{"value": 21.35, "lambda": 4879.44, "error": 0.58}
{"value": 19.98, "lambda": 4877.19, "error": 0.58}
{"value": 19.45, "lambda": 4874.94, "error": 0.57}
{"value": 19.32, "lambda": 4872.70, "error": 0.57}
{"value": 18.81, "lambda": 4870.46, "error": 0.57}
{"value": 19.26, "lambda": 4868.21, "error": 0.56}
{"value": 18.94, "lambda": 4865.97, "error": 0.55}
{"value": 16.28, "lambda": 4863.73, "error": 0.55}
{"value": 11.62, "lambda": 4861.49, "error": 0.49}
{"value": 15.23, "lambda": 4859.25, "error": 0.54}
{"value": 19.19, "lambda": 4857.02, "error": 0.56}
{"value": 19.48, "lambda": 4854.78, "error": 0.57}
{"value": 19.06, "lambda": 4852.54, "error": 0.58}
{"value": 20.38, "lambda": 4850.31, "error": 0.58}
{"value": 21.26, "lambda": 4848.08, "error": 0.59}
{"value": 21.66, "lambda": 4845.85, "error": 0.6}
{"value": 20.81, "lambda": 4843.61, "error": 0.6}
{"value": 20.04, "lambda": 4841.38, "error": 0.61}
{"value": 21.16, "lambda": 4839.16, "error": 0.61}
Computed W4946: -1.9 angstrom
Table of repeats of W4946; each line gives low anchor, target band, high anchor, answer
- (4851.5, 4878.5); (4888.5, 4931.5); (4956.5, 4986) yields -2.3 angstrom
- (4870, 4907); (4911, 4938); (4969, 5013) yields 0.4 angstrom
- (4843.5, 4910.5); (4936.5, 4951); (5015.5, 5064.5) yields -0.6 angstrom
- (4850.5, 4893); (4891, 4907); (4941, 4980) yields -0.8 angstrom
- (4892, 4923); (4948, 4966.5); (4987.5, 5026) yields -0.3 angstrom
